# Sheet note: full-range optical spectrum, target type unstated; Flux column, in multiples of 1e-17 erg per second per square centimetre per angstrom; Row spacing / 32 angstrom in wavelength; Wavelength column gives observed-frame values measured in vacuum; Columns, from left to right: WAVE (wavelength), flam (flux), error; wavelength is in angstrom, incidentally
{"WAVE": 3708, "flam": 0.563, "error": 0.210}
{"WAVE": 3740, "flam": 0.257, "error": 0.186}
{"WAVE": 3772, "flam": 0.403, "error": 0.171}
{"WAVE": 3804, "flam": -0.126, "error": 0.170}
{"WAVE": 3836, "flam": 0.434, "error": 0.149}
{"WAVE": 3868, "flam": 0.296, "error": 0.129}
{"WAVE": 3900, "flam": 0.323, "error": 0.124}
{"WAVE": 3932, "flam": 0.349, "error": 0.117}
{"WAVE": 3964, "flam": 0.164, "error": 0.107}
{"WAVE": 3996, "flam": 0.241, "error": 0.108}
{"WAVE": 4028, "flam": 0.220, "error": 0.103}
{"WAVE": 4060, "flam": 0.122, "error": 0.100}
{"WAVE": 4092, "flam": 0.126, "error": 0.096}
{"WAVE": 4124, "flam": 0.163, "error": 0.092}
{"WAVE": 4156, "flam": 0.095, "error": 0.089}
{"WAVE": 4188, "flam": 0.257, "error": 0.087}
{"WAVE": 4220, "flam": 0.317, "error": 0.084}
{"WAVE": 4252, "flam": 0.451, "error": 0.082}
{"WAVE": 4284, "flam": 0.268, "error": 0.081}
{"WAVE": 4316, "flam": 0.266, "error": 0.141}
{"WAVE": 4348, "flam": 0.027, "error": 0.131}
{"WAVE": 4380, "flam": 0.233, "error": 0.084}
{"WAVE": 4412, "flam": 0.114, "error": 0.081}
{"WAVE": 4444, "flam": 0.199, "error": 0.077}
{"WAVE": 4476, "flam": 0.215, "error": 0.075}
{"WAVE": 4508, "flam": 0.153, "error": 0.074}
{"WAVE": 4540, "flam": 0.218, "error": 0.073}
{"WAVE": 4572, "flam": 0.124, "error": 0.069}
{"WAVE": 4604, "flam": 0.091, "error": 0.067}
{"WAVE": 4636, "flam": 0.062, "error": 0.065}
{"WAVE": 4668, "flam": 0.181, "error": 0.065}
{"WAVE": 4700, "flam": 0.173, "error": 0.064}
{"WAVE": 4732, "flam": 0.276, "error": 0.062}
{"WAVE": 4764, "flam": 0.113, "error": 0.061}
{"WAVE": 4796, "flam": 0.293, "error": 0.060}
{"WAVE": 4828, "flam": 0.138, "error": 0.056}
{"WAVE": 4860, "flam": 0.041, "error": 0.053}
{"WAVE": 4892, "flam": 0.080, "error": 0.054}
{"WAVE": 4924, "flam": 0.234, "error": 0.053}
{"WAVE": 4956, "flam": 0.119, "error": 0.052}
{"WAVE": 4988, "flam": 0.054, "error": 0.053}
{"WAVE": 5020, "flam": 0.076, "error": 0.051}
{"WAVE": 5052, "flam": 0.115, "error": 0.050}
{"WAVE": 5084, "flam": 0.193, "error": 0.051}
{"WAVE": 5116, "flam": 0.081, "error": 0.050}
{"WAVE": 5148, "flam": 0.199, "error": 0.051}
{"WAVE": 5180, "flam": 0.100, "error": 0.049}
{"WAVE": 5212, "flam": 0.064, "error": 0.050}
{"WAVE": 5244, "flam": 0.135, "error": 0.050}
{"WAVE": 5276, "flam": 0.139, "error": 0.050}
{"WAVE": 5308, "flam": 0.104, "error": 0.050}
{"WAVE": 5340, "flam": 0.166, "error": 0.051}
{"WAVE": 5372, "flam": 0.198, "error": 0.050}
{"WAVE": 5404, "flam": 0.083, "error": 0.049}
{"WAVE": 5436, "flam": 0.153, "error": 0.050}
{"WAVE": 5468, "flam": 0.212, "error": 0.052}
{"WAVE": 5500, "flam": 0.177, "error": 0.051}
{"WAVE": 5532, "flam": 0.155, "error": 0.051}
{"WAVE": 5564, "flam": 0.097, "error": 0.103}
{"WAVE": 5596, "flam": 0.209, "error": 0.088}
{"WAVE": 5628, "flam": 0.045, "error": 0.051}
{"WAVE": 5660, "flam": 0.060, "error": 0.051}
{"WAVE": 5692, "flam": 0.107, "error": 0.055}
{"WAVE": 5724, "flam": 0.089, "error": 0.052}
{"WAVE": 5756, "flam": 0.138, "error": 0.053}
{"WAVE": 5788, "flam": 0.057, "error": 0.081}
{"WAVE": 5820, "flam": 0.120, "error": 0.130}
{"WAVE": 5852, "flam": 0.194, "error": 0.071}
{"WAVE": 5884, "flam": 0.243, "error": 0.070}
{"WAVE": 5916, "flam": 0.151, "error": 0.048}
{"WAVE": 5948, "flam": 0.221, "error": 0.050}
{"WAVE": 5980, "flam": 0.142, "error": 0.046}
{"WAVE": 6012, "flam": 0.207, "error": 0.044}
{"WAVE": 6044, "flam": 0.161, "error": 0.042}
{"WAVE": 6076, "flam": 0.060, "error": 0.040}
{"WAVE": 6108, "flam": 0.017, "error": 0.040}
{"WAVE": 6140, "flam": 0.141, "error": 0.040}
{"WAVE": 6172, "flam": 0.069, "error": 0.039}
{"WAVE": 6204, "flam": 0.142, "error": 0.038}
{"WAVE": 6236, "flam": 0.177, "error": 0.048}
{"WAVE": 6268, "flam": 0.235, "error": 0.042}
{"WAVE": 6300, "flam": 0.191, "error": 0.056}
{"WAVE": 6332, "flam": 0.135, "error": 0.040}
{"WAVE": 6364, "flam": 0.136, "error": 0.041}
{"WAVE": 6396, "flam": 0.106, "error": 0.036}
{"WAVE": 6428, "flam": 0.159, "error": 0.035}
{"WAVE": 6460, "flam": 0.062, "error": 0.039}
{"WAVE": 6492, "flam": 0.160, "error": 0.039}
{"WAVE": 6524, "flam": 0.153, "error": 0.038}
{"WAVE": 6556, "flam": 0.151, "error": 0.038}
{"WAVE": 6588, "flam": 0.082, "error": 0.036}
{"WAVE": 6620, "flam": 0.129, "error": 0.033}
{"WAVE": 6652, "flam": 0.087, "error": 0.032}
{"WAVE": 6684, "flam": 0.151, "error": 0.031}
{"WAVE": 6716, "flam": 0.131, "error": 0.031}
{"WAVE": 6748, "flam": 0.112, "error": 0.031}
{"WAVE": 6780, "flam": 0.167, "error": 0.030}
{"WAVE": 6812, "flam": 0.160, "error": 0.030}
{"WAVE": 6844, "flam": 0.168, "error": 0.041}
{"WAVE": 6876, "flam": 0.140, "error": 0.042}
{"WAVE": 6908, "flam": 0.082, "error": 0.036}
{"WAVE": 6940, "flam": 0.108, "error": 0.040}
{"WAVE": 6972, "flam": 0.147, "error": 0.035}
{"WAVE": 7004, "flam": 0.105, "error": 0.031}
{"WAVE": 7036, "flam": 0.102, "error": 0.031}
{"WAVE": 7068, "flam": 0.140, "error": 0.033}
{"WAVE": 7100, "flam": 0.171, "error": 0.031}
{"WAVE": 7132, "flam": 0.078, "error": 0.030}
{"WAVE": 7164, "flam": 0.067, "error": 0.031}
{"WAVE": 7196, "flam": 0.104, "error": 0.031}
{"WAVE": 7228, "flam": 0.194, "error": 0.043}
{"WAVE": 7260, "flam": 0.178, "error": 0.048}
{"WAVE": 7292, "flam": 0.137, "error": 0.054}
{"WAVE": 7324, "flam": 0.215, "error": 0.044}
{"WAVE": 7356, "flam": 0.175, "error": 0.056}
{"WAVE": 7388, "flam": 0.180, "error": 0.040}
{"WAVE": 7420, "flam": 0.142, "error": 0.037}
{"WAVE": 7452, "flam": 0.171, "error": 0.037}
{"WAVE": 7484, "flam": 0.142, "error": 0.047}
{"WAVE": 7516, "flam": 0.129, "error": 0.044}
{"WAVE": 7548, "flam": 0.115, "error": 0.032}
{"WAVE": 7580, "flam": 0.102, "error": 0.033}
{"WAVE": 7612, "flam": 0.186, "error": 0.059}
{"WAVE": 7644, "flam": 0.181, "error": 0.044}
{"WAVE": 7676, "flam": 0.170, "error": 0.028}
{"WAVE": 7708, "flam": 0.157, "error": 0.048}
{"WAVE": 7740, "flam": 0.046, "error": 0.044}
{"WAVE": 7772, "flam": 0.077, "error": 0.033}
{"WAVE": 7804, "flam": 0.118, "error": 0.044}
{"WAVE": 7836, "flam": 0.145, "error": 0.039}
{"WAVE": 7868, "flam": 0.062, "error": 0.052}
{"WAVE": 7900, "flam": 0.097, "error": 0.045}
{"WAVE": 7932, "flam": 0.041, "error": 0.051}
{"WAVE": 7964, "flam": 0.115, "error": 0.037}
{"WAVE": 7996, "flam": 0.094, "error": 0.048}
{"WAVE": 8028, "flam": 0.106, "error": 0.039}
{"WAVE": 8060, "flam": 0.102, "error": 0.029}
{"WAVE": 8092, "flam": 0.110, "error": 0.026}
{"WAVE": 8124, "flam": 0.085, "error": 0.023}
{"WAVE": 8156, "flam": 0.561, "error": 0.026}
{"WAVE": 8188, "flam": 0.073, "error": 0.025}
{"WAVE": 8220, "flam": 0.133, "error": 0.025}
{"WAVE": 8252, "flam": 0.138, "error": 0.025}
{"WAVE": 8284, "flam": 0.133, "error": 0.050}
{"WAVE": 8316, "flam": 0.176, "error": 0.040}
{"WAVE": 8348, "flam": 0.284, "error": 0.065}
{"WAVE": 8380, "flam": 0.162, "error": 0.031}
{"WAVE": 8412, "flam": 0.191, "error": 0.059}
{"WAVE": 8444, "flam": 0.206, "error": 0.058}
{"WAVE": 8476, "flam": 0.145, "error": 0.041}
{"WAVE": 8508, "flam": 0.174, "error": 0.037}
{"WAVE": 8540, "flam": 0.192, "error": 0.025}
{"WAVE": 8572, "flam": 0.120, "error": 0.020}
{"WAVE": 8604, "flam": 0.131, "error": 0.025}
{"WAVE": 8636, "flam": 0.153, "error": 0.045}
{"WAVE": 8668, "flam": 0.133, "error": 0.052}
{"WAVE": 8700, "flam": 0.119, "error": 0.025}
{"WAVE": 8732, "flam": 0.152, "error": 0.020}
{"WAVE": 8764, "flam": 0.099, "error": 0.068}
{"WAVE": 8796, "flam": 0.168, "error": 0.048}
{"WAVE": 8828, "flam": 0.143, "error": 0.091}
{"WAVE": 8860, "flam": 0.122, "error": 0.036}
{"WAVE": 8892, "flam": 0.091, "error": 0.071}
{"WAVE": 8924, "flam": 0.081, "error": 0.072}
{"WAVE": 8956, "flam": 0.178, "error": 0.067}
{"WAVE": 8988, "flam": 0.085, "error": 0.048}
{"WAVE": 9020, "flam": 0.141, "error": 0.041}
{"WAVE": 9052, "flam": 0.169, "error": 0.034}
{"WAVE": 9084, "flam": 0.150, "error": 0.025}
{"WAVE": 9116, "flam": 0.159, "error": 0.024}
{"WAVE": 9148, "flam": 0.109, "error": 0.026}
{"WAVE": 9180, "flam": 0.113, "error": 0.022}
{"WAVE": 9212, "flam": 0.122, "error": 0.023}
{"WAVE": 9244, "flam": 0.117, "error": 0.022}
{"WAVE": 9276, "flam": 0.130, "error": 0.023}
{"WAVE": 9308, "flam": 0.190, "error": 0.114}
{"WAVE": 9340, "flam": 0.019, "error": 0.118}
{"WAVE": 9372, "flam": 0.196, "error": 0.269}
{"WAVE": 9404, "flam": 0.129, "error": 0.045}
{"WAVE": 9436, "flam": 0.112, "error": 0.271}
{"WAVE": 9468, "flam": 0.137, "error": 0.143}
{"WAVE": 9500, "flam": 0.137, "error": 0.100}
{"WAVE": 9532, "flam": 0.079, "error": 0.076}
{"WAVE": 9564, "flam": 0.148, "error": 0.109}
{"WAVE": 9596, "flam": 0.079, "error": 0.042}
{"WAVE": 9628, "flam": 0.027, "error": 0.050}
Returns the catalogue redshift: 1.19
